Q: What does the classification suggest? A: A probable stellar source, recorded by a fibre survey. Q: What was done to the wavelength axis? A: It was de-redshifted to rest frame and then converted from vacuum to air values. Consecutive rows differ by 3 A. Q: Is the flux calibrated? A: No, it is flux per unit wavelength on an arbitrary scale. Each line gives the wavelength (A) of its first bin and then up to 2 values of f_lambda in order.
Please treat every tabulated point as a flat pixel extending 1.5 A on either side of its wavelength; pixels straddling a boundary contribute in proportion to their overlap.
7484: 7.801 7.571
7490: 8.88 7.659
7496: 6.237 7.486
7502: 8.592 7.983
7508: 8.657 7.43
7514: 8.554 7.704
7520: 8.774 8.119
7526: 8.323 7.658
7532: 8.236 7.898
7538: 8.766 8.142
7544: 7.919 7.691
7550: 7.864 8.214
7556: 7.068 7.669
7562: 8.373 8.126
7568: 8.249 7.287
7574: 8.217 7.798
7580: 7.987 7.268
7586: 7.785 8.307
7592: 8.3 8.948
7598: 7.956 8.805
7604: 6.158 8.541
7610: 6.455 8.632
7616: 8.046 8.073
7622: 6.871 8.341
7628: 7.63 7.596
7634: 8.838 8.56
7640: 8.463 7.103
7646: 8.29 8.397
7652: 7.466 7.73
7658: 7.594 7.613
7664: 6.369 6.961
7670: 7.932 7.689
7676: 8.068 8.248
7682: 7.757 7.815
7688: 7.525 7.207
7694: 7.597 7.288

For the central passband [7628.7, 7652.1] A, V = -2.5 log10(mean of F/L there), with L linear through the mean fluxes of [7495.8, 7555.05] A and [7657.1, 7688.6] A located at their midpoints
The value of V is -0.057 mag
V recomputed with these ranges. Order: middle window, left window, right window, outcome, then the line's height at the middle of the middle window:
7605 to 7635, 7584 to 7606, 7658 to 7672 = -0.01 mag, 7.76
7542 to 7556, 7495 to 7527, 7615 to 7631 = 0.01 mag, 7.93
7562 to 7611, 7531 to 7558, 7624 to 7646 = 0.01 mag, 8.02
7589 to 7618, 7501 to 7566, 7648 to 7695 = -0.02 mag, 7.84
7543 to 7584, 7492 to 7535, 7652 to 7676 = -0.01 mag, 7.79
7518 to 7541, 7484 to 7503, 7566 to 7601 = -0.05 mag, 7.85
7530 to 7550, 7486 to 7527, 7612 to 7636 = -0.01 mag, 8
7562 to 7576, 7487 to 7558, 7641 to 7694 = -0.02 mag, 7.87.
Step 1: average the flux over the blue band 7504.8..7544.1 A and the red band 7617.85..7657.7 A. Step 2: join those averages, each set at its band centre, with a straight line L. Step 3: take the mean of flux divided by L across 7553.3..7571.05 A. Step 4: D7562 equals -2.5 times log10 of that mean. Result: 0.031 mag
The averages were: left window 8.17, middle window 7.87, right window 7.94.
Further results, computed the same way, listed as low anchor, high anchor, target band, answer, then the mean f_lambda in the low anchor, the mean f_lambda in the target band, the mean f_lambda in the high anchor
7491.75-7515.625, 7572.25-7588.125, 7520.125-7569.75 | -0.03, 7.83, 8.04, 7.82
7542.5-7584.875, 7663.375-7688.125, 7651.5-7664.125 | 0.03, 7.84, 7.45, 7.64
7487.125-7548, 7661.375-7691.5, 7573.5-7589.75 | 0.00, 8.03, 7.85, 7.57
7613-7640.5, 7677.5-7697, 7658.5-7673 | 0.07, 8.06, 7.29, 7.66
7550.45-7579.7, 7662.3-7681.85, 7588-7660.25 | -0.03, 7.89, 7.96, 7.56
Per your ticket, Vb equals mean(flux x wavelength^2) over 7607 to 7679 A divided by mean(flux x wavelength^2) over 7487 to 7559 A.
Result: 1.0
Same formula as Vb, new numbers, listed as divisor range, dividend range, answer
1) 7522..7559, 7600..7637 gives 1.00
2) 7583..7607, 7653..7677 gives 0.95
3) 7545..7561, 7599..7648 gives 1.04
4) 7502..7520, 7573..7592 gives 0.99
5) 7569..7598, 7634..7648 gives 1.04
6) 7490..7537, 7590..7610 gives 1.02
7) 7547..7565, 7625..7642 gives 1.07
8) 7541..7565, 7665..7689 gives 1.01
